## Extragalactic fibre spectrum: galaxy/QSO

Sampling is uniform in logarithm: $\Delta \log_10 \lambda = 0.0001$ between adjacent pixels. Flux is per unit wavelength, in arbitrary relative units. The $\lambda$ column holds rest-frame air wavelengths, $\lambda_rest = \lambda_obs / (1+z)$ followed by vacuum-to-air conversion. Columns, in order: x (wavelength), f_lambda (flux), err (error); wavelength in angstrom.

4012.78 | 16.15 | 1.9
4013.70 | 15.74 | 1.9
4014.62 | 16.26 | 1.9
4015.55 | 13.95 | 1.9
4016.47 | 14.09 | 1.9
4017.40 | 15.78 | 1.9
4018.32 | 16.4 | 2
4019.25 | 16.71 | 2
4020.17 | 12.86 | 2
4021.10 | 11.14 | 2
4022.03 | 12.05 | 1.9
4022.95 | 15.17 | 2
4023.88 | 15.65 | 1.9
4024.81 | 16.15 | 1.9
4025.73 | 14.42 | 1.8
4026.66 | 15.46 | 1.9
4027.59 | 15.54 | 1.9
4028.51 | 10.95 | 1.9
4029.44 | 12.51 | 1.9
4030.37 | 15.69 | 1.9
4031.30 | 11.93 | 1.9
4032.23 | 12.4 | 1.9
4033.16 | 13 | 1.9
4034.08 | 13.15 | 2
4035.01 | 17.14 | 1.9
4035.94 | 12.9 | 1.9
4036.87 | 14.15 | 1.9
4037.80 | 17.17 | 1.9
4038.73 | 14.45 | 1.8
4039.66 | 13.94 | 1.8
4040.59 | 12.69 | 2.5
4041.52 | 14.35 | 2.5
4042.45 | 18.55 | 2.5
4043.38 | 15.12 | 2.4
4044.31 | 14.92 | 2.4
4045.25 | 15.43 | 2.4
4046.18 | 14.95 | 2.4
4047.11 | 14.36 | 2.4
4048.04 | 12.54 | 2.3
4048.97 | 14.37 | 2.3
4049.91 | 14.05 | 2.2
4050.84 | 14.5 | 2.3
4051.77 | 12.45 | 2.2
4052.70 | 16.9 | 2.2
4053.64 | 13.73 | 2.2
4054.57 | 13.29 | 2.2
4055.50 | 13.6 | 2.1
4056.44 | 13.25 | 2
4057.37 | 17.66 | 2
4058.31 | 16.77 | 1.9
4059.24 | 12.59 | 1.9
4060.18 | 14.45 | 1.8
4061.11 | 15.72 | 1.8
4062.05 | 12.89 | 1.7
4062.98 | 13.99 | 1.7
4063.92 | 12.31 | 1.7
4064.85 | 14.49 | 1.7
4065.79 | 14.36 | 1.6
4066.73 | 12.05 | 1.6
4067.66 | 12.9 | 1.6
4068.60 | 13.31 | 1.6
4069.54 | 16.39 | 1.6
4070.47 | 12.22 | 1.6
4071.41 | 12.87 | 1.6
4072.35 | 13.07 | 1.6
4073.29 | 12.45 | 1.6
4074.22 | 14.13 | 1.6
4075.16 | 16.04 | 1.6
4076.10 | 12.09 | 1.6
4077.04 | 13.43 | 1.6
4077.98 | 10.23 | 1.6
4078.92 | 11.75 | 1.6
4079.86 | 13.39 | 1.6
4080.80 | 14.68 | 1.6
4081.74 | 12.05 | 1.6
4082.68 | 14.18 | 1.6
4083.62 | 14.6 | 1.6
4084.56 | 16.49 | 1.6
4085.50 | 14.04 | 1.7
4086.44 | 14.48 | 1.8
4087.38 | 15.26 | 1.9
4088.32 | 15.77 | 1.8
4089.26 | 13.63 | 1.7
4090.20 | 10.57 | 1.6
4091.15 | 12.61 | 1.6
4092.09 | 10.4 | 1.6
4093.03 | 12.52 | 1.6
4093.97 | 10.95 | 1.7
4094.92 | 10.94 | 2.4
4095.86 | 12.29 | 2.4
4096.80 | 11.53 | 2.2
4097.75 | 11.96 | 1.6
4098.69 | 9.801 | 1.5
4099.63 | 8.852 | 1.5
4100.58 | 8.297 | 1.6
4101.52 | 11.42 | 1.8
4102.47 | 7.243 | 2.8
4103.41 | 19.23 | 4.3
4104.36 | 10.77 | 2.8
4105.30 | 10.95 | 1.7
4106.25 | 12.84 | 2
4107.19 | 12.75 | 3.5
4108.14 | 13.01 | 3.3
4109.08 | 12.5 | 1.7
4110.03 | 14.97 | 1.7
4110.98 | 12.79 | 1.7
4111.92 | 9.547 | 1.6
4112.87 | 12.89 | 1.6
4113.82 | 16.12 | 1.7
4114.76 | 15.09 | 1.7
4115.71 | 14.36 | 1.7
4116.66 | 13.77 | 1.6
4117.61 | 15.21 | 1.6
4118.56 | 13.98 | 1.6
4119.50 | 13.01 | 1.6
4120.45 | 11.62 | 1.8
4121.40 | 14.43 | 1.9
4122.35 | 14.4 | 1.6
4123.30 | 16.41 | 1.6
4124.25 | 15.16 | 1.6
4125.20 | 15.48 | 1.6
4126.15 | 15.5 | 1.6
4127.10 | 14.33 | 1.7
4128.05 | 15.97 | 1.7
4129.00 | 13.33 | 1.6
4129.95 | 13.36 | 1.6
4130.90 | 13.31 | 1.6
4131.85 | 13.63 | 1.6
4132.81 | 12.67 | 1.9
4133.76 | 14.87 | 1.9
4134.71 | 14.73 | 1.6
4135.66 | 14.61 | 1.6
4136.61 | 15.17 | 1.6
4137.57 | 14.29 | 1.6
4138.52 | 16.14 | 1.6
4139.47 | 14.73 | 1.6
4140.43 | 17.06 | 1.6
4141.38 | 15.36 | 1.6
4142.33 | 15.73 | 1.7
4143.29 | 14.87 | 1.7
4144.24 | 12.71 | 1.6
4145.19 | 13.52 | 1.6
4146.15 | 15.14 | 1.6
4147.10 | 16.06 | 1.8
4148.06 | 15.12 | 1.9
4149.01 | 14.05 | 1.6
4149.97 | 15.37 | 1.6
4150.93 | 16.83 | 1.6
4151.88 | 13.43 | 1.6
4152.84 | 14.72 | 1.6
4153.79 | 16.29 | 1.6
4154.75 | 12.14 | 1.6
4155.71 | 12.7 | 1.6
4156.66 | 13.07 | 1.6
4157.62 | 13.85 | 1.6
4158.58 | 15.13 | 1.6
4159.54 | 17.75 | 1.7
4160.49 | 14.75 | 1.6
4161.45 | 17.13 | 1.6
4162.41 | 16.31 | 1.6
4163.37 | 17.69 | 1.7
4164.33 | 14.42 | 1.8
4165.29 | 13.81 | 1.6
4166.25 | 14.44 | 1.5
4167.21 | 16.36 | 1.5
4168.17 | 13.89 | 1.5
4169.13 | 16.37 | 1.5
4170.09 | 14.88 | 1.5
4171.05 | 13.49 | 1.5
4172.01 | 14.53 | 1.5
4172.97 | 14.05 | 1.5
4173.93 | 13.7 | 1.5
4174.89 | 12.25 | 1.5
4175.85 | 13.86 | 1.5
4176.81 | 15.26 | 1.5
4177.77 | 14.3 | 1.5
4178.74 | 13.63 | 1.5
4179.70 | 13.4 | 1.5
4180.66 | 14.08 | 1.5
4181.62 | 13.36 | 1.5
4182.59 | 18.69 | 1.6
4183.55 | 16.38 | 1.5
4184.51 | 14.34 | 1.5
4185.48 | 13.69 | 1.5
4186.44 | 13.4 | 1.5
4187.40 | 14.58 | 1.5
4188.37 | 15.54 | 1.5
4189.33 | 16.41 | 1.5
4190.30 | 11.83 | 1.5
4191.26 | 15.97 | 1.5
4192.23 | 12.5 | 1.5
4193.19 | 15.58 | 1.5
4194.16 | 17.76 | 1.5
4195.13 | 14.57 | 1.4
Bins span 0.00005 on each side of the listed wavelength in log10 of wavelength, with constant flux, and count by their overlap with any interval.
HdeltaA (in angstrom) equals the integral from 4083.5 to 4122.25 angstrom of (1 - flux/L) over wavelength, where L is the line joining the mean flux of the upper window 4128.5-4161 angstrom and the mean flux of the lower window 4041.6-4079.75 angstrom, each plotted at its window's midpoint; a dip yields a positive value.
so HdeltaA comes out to 4.2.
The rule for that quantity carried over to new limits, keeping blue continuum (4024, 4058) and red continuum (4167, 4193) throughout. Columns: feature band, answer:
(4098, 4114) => 2.78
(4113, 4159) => -0.31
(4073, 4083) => 0.90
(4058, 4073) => 0.72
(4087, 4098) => 1.58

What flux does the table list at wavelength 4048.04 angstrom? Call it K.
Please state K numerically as 12.54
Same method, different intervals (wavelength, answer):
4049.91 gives 14.05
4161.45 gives 17.13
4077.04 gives 13.43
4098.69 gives 9.801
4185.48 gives 13.69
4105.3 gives 10.95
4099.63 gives 8.852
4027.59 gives 15.54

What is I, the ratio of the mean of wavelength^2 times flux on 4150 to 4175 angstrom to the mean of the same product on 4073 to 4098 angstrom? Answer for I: 1.18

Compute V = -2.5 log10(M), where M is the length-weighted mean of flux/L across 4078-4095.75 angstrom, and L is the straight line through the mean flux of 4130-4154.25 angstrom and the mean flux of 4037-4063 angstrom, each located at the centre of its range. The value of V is 0.12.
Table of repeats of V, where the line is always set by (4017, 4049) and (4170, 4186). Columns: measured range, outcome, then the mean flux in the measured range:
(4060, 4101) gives 0.11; 13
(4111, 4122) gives 0.06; 13.6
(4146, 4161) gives -0.03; 14.8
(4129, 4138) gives 0.03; 14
